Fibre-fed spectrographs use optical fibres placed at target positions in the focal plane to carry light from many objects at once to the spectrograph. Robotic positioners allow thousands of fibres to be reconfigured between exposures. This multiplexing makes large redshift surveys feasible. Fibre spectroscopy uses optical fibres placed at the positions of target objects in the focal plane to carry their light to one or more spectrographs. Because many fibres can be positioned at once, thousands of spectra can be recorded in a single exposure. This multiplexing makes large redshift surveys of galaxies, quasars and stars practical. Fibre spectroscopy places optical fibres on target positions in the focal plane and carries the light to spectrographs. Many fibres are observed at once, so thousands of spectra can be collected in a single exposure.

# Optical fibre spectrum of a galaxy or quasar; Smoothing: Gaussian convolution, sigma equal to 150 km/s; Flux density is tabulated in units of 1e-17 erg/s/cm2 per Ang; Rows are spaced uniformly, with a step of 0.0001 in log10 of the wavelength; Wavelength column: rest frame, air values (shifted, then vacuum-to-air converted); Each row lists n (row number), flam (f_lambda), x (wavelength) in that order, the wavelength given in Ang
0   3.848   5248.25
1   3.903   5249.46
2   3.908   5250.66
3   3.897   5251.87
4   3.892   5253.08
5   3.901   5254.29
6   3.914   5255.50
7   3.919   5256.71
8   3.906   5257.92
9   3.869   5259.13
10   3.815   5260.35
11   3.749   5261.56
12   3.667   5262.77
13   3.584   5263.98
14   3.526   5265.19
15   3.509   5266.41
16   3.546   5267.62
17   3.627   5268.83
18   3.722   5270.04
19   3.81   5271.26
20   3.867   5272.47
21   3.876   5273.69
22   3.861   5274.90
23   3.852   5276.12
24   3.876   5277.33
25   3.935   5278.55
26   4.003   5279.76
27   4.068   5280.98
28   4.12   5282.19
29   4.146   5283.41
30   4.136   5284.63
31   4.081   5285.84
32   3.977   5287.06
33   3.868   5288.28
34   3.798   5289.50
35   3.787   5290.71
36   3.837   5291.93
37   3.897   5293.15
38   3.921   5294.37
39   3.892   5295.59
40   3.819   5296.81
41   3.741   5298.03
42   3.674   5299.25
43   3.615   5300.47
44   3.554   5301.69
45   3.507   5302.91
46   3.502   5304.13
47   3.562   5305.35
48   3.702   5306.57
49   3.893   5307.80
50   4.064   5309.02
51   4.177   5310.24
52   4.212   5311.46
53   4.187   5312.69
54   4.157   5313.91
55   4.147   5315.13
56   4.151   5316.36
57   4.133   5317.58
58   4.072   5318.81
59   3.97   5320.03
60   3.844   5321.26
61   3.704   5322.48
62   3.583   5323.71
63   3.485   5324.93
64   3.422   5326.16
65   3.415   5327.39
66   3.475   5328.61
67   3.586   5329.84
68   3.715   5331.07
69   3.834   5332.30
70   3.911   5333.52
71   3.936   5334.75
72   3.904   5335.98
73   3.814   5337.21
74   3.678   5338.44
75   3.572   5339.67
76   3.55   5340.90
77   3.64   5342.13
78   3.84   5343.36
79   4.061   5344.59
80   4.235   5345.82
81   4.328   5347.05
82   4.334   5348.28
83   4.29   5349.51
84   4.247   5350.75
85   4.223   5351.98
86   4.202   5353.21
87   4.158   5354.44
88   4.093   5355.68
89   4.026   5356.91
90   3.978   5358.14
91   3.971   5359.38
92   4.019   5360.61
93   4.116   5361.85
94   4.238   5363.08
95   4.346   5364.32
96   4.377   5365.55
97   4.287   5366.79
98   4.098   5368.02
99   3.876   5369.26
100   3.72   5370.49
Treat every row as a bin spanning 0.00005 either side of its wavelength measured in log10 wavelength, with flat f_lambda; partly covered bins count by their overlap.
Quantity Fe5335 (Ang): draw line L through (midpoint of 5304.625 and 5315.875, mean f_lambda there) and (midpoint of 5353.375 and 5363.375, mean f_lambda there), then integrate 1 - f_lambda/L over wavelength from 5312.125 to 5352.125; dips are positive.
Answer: 1.49 Ang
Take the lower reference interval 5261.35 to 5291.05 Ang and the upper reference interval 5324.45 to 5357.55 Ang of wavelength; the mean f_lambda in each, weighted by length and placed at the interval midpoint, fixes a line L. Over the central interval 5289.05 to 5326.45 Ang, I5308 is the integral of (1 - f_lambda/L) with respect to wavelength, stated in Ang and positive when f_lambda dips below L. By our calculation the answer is 0.2 Ang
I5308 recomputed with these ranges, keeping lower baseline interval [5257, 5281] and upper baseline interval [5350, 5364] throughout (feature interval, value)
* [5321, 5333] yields 1.2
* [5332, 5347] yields 0.7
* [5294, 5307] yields 0.7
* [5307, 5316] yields -0.4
